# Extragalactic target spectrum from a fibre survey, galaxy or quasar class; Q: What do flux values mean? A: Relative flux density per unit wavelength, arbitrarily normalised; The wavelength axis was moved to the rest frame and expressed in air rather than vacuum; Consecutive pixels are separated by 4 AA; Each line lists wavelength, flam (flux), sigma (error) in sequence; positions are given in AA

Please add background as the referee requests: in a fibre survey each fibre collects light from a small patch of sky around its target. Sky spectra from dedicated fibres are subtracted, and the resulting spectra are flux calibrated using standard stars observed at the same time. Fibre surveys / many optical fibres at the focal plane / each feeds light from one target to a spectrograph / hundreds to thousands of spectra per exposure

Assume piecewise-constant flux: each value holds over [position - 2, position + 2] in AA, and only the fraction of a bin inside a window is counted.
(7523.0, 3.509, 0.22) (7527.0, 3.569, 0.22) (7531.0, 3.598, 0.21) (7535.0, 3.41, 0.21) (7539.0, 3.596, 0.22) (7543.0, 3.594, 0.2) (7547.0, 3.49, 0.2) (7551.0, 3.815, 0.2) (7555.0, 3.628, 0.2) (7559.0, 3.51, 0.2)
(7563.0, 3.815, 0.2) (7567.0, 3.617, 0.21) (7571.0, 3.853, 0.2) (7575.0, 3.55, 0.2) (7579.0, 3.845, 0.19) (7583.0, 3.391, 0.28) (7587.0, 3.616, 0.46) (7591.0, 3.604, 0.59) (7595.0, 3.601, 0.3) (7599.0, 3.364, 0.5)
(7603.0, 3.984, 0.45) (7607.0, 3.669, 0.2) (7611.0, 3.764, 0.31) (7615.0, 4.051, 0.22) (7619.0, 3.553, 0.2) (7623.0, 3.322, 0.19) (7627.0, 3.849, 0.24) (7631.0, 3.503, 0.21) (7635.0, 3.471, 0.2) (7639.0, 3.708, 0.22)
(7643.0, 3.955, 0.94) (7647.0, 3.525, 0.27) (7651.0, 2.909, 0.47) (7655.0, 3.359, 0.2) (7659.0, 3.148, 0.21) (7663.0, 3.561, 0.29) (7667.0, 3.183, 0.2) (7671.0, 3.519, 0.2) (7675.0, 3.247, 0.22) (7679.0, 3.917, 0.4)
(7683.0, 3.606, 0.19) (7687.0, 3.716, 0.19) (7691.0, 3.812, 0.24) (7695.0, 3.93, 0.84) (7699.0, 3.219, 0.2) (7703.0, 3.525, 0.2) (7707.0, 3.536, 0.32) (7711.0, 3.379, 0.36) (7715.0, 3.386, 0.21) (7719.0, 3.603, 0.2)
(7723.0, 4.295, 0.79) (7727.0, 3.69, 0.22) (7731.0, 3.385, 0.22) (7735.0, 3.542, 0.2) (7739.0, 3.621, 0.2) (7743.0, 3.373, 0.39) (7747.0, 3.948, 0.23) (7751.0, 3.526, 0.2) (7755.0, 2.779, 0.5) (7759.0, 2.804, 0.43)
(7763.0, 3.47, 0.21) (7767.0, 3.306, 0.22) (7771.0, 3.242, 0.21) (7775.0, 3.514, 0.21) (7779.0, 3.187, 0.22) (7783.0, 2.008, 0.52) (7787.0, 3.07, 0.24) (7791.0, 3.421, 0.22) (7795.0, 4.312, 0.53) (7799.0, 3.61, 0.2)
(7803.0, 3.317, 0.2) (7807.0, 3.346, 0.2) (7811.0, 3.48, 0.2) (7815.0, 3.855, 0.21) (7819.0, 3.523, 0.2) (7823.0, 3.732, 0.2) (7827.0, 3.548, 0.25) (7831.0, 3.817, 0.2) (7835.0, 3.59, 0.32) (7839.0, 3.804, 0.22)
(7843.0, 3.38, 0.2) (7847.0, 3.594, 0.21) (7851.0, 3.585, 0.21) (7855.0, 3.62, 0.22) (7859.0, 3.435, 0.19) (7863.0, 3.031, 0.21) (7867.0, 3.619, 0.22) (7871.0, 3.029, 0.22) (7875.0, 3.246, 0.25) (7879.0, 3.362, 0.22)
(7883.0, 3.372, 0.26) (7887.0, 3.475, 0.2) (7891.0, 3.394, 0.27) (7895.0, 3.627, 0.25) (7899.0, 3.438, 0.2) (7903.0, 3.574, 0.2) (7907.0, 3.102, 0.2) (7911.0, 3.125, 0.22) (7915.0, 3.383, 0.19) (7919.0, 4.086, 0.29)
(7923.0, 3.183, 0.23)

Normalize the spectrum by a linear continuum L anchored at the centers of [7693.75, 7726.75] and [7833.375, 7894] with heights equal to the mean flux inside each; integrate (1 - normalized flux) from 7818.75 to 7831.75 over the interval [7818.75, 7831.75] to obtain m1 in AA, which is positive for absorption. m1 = -0.7 AA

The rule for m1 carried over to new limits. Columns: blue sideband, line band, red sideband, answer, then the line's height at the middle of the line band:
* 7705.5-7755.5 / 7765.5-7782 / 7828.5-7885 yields 1.4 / 3.53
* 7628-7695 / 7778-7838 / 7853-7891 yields -1.0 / 3.41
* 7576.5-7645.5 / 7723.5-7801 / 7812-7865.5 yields 4.9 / 3.6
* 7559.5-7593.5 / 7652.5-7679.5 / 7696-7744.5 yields 1.6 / 3.59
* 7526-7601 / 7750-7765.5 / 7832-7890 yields 1.7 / 3.5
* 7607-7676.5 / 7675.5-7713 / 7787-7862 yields -0.8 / 3.54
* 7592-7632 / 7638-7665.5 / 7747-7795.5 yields 0.9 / 3.56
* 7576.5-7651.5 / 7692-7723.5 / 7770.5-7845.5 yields -0.3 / 3.55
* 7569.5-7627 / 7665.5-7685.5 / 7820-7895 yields 0.6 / 3.61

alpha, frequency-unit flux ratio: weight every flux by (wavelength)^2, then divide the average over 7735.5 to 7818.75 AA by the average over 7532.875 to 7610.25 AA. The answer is 0.98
